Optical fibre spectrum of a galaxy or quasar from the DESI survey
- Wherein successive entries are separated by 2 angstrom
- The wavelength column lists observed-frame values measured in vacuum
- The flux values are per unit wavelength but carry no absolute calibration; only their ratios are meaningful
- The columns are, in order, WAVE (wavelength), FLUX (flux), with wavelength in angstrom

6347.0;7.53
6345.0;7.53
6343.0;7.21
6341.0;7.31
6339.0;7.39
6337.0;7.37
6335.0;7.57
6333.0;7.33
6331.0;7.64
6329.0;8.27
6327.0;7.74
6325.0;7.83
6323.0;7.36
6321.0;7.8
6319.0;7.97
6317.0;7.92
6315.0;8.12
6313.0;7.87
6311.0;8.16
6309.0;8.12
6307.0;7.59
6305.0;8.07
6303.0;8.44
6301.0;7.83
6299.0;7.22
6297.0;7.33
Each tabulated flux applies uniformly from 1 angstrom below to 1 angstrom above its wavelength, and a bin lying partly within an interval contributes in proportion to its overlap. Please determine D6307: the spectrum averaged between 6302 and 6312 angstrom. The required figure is 8.08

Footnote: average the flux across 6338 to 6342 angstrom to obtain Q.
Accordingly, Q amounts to 7.35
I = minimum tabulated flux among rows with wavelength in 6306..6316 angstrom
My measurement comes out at 7.59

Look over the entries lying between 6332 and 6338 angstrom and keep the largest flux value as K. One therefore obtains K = 7.57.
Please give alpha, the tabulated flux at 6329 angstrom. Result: 8.27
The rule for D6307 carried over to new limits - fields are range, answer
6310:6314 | 8.02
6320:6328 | 7.68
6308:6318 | 8.04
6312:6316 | 7.99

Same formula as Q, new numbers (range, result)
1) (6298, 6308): 7.83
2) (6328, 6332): 7.96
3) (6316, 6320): 7.95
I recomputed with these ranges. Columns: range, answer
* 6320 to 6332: 7.36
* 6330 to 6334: 7.33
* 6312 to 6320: 7.87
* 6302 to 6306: 8.07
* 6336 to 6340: 7.37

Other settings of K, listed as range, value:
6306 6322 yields 8.16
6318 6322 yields 7.97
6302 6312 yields 8.44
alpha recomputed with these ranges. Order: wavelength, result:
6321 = 7.8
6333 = 7.33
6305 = 8.07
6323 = 7.36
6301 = 7.83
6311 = 8.16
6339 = 7.39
